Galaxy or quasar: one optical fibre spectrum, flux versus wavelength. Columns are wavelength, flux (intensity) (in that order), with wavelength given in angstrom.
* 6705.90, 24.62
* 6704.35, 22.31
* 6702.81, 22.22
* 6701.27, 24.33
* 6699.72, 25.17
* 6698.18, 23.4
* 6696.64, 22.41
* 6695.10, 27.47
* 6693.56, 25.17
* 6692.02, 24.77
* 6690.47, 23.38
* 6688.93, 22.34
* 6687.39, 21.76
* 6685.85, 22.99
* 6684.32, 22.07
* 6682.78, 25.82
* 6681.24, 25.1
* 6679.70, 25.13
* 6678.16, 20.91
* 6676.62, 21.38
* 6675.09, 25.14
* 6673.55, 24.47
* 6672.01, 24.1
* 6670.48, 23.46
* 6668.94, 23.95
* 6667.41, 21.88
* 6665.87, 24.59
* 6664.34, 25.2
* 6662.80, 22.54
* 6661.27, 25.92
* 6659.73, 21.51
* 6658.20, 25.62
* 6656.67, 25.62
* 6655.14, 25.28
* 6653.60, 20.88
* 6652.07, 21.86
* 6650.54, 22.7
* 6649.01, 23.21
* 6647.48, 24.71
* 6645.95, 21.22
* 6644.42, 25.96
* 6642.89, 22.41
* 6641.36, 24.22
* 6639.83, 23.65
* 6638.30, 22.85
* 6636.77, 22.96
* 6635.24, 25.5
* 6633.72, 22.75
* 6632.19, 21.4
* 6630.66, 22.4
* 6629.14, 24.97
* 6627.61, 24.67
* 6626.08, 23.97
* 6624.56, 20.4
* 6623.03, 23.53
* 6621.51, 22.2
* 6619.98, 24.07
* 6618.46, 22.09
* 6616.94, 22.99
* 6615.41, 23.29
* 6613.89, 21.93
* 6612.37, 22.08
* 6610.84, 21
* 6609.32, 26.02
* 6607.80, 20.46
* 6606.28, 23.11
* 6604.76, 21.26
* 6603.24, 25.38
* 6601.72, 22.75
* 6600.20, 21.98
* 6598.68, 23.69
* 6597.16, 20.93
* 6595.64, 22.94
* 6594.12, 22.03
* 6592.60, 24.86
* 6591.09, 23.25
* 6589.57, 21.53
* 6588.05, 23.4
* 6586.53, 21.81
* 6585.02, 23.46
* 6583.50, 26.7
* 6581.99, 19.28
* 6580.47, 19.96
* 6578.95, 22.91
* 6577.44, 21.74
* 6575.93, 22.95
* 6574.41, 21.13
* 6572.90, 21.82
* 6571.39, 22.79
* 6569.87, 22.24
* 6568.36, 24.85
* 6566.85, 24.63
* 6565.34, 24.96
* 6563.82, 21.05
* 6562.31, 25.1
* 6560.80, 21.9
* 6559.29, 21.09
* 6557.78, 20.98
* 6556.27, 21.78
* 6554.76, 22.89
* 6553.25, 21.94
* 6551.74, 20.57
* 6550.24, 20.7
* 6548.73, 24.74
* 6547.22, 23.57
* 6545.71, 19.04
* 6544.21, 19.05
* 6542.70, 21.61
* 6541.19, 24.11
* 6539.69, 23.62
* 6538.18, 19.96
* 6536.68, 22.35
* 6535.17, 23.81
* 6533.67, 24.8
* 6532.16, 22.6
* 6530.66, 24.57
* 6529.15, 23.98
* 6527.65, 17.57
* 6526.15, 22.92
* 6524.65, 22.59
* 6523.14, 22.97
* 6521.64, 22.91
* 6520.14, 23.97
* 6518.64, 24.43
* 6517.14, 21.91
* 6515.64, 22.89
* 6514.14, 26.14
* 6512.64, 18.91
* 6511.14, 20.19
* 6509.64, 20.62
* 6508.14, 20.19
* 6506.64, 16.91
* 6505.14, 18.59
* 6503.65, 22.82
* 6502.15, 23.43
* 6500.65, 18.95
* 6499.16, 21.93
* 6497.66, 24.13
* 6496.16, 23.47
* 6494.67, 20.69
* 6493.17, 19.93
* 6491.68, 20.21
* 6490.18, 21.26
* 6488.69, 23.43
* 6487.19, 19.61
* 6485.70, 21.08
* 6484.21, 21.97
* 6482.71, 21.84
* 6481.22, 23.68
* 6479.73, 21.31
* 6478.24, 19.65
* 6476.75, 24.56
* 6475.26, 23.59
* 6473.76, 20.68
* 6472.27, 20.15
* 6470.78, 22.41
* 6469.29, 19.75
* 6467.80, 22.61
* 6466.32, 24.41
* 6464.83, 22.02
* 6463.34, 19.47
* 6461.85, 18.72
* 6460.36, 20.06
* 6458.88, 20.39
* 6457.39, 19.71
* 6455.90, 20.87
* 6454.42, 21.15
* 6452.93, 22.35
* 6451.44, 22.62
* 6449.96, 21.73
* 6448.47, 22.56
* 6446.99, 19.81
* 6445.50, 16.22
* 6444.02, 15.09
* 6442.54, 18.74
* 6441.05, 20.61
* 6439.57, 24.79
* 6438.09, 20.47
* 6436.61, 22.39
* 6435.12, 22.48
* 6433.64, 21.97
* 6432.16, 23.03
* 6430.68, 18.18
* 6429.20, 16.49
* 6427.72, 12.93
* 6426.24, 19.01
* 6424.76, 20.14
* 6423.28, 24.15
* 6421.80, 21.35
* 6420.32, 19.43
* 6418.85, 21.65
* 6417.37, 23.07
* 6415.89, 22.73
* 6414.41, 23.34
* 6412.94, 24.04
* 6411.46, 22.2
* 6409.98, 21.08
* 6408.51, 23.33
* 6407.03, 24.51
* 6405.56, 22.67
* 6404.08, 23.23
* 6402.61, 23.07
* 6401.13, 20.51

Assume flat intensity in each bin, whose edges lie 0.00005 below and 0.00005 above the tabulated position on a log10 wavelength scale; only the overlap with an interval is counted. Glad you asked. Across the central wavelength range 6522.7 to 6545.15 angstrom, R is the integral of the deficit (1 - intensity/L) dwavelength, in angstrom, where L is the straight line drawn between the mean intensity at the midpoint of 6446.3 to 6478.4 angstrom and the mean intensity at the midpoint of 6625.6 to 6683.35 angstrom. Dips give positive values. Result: -0.18 angstrom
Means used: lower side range 21.4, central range 22.4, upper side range 23.7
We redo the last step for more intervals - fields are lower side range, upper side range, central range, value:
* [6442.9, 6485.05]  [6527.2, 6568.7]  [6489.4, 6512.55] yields 0.87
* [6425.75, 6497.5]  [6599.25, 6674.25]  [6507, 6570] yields -1.24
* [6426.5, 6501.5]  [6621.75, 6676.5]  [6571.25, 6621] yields 0.45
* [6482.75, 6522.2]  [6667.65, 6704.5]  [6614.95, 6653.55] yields -0.08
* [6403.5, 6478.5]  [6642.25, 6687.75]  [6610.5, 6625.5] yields 0.44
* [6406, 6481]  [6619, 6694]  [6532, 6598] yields 0.10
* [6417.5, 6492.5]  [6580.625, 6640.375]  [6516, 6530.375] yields -0.60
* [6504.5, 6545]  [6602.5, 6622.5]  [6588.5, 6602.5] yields -0.04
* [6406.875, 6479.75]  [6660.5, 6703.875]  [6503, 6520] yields 0.40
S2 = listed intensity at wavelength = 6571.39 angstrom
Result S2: 22.79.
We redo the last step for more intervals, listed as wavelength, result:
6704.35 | 22.31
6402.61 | 23.07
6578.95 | 22.91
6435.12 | 22.48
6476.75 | 24.56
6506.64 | 16.91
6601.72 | 22.75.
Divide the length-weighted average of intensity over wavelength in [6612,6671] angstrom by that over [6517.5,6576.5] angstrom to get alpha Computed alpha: 1.04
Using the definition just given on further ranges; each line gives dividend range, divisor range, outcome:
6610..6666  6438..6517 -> 1.10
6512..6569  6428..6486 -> 1.08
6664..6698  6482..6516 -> 1.12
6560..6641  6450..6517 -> 1.07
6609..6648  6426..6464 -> 1.15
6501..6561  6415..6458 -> 1.07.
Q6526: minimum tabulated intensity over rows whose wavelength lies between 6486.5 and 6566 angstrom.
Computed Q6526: 16.91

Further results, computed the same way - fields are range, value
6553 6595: 19.28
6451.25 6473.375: 18.72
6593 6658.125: 20.4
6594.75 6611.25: 20.46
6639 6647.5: 21.22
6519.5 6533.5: 17.57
